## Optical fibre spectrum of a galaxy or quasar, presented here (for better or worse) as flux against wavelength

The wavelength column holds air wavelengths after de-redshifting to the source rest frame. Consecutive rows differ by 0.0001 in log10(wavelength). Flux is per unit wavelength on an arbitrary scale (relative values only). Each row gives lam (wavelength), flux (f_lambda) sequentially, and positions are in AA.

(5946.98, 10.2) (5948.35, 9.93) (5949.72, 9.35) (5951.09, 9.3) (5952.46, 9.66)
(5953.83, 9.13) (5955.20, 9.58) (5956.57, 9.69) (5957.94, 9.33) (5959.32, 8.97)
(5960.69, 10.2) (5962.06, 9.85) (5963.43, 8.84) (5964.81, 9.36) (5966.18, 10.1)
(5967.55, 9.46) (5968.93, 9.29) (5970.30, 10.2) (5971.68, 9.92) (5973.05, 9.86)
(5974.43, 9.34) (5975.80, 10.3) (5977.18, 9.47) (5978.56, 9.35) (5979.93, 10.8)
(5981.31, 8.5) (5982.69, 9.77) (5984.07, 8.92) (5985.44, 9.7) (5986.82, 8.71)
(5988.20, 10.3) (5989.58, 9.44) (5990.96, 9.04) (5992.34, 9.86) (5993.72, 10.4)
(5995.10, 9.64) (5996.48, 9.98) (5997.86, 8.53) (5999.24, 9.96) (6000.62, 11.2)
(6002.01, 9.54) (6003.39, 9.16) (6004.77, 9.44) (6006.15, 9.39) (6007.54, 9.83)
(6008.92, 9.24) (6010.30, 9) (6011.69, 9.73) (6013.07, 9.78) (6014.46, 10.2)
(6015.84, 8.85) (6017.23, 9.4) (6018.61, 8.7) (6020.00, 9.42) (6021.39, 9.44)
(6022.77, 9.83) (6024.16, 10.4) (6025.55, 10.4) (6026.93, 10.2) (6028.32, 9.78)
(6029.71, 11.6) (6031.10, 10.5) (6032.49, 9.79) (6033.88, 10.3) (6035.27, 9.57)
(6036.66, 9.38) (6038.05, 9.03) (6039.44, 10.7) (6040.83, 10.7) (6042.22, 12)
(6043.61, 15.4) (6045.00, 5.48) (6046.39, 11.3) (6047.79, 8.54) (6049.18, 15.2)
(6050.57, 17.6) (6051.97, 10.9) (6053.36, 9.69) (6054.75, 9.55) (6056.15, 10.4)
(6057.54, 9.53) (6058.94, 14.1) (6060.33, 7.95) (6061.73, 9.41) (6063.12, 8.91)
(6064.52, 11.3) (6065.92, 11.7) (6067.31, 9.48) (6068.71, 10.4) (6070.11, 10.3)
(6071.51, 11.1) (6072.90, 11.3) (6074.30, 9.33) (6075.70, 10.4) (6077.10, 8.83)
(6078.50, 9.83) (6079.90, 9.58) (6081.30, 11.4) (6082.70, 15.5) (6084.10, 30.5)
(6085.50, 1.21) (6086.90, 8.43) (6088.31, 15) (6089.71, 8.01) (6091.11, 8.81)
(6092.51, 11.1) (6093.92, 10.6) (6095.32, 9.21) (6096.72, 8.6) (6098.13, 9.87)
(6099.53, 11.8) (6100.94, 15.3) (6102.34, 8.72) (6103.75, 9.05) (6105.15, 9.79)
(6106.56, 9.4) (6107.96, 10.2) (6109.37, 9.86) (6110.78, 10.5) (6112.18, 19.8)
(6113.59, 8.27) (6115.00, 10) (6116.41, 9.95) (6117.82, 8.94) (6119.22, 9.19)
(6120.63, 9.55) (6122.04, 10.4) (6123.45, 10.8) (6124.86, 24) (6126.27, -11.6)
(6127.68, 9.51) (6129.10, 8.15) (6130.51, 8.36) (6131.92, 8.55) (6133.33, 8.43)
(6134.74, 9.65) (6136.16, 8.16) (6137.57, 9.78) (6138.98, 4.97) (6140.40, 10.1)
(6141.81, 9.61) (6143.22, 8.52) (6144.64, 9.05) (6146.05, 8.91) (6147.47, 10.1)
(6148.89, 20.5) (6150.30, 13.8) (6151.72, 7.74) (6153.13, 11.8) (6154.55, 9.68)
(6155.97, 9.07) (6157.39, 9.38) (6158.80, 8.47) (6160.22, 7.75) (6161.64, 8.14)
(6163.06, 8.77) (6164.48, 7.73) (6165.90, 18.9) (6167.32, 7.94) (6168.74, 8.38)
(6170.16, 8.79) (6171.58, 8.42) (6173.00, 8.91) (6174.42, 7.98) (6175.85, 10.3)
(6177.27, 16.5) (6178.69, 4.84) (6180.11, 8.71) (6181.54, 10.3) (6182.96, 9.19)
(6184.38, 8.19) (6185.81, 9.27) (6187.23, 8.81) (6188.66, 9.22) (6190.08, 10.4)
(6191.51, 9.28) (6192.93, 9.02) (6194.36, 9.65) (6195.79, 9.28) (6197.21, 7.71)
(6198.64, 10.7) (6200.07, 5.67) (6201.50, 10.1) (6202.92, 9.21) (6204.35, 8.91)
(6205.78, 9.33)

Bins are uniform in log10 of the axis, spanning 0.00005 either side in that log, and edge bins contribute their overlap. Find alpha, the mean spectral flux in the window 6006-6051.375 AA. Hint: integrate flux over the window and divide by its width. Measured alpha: 10.3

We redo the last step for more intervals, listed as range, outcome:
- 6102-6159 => 9.75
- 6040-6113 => 11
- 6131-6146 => 8.69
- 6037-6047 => 10.6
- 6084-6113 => 10.8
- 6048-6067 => 11.1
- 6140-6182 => 9.97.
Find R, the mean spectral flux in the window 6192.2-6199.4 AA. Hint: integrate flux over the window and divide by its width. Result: 9.25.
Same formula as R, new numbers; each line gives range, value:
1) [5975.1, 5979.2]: 9.71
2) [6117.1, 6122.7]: 9.52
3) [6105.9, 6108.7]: 9.82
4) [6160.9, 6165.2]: 8.23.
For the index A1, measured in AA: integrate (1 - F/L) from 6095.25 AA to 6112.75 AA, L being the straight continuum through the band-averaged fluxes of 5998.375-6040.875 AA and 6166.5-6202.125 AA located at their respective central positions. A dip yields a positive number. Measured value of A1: -2.7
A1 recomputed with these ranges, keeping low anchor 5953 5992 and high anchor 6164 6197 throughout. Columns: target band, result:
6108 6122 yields -1.59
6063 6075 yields -1.19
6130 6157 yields -0.81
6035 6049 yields -1.26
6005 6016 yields 0.03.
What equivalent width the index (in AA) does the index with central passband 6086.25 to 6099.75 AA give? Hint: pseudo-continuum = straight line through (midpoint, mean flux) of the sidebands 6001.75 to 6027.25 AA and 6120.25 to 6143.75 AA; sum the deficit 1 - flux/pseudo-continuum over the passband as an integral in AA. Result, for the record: -1.73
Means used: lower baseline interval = 9.57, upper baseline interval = 8.63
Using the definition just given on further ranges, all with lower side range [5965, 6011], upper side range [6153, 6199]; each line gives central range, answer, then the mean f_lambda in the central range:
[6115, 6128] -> 0.6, 9.01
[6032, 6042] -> -0.5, 10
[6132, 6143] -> 0.9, 8.66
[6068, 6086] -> -4.0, 11.6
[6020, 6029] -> -0.4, 9.97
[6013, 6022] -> 0.2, 9.36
